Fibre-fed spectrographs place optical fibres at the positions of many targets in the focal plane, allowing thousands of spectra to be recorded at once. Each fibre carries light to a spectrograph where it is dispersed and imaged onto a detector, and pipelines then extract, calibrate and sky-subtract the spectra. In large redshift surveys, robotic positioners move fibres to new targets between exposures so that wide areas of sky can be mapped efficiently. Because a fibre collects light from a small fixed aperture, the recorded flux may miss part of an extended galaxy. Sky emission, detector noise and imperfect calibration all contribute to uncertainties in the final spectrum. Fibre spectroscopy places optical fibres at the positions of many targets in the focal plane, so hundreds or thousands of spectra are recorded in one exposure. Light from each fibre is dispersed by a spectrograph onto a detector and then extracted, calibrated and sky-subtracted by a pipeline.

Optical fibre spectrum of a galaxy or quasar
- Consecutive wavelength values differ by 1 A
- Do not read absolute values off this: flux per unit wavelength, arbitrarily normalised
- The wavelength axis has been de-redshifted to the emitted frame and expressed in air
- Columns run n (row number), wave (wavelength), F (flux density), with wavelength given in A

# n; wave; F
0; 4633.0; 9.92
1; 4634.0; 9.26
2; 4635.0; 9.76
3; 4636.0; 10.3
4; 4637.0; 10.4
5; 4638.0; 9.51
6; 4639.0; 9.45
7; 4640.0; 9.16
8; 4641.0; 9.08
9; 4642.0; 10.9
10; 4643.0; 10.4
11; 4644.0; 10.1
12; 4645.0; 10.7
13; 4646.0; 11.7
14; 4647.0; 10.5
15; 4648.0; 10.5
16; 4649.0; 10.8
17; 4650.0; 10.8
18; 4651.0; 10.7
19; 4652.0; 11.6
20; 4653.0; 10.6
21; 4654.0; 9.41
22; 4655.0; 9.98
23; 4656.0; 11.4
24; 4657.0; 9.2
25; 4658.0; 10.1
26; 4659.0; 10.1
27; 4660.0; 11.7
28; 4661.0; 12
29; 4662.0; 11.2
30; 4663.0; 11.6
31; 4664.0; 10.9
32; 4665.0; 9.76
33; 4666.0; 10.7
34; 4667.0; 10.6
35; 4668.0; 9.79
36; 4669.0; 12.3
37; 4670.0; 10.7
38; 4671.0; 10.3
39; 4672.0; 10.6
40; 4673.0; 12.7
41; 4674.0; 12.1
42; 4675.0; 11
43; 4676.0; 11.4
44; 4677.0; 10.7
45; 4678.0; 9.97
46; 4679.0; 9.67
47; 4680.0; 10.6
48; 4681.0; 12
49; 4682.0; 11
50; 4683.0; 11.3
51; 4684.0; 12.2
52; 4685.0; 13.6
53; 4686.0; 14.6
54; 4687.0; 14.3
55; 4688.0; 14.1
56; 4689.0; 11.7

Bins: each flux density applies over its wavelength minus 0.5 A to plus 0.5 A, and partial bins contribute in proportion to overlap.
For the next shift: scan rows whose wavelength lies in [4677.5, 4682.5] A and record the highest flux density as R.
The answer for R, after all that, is 12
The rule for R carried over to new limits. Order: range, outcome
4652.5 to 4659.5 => 11.4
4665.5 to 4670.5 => 12.3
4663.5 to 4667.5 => 10.9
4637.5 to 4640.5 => 9.51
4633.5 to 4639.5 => 10.4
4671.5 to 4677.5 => 12.7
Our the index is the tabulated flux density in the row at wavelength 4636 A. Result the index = 10.3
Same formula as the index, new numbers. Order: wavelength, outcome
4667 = 10.6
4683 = 11.3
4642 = 10.9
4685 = 13.6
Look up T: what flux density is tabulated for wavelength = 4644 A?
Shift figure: 10.1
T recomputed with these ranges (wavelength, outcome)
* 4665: 9.76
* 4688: 14.1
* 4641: 9.08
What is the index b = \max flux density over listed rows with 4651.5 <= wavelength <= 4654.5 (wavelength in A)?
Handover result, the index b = 11.6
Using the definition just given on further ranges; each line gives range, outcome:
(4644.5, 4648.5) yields 11.7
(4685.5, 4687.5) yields 14.6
